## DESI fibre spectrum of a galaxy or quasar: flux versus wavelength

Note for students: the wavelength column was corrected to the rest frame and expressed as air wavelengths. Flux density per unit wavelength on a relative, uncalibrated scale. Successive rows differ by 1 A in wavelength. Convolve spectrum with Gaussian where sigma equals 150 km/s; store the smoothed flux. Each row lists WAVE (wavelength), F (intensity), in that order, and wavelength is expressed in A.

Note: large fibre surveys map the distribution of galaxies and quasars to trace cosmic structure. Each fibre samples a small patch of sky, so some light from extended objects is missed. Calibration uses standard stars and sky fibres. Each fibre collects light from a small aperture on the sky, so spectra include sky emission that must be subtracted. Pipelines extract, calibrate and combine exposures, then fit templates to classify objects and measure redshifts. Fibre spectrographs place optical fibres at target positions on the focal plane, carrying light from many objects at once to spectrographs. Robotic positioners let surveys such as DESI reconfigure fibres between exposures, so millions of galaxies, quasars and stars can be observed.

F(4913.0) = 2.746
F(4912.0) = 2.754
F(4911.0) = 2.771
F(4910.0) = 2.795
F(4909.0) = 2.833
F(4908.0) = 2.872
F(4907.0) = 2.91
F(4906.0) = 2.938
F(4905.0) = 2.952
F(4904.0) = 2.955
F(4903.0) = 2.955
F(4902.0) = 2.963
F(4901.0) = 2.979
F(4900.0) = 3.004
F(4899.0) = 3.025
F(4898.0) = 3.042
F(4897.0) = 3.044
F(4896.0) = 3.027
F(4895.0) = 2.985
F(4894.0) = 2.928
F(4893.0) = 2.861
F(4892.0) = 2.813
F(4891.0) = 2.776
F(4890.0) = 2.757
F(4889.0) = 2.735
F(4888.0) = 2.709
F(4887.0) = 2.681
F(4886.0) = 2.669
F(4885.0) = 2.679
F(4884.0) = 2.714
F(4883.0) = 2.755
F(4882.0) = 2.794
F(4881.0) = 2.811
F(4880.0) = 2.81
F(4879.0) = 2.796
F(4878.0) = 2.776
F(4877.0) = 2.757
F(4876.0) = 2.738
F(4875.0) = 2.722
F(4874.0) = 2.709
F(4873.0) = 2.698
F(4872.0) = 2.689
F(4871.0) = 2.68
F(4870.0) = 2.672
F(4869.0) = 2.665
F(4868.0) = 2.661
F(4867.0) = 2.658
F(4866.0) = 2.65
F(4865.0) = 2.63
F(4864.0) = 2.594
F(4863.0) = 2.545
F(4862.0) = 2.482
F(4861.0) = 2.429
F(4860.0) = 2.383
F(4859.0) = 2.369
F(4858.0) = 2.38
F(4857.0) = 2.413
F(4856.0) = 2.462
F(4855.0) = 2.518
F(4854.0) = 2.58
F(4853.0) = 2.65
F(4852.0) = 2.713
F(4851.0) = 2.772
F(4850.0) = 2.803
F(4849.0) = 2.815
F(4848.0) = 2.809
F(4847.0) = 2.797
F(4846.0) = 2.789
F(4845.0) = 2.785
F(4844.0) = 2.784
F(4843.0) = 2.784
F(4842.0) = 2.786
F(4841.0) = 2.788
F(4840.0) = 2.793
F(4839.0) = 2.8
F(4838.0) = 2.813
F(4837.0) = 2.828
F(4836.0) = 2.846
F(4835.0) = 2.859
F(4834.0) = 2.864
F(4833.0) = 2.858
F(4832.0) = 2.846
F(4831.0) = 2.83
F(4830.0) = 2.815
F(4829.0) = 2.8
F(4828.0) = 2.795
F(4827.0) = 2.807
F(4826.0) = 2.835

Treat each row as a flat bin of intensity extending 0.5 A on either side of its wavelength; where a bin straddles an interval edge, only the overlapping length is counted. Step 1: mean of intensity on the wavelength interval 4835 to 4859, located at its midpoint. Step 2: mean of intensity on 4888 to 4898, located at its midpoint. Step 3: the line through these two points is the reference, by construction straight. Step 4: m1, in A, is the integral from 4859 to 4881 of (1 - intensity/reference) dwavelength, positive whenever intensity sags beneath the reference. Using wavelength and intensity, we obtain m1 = 1.15 A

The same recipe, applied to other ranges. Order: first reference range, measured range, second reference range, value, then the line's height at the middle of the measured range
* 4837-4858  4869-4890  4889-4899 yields 0.90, 2.85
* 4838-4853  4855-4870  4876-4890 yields 1.29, 2.77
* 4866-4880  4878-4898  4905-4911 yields -0.24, 2.78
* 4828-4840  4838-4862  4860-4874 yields 0.58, 2.73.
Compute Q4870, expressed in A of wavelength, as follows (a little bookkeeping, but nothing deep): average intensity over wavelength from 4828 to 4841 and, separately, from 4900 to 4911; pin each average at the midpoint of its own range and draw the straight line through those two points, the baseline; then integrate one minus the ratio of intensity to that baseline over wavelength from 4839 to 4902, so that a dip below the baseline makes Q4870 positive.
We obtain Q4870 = 3.08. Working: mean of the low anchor 2.83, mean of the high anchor 2.91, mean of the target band 2.73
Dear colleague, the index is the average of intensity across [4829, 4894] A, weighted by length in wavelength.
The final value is 2.71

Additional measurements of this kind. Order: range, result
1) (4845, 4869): 2.61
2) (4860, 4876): 2.63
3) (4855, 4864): 2.45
